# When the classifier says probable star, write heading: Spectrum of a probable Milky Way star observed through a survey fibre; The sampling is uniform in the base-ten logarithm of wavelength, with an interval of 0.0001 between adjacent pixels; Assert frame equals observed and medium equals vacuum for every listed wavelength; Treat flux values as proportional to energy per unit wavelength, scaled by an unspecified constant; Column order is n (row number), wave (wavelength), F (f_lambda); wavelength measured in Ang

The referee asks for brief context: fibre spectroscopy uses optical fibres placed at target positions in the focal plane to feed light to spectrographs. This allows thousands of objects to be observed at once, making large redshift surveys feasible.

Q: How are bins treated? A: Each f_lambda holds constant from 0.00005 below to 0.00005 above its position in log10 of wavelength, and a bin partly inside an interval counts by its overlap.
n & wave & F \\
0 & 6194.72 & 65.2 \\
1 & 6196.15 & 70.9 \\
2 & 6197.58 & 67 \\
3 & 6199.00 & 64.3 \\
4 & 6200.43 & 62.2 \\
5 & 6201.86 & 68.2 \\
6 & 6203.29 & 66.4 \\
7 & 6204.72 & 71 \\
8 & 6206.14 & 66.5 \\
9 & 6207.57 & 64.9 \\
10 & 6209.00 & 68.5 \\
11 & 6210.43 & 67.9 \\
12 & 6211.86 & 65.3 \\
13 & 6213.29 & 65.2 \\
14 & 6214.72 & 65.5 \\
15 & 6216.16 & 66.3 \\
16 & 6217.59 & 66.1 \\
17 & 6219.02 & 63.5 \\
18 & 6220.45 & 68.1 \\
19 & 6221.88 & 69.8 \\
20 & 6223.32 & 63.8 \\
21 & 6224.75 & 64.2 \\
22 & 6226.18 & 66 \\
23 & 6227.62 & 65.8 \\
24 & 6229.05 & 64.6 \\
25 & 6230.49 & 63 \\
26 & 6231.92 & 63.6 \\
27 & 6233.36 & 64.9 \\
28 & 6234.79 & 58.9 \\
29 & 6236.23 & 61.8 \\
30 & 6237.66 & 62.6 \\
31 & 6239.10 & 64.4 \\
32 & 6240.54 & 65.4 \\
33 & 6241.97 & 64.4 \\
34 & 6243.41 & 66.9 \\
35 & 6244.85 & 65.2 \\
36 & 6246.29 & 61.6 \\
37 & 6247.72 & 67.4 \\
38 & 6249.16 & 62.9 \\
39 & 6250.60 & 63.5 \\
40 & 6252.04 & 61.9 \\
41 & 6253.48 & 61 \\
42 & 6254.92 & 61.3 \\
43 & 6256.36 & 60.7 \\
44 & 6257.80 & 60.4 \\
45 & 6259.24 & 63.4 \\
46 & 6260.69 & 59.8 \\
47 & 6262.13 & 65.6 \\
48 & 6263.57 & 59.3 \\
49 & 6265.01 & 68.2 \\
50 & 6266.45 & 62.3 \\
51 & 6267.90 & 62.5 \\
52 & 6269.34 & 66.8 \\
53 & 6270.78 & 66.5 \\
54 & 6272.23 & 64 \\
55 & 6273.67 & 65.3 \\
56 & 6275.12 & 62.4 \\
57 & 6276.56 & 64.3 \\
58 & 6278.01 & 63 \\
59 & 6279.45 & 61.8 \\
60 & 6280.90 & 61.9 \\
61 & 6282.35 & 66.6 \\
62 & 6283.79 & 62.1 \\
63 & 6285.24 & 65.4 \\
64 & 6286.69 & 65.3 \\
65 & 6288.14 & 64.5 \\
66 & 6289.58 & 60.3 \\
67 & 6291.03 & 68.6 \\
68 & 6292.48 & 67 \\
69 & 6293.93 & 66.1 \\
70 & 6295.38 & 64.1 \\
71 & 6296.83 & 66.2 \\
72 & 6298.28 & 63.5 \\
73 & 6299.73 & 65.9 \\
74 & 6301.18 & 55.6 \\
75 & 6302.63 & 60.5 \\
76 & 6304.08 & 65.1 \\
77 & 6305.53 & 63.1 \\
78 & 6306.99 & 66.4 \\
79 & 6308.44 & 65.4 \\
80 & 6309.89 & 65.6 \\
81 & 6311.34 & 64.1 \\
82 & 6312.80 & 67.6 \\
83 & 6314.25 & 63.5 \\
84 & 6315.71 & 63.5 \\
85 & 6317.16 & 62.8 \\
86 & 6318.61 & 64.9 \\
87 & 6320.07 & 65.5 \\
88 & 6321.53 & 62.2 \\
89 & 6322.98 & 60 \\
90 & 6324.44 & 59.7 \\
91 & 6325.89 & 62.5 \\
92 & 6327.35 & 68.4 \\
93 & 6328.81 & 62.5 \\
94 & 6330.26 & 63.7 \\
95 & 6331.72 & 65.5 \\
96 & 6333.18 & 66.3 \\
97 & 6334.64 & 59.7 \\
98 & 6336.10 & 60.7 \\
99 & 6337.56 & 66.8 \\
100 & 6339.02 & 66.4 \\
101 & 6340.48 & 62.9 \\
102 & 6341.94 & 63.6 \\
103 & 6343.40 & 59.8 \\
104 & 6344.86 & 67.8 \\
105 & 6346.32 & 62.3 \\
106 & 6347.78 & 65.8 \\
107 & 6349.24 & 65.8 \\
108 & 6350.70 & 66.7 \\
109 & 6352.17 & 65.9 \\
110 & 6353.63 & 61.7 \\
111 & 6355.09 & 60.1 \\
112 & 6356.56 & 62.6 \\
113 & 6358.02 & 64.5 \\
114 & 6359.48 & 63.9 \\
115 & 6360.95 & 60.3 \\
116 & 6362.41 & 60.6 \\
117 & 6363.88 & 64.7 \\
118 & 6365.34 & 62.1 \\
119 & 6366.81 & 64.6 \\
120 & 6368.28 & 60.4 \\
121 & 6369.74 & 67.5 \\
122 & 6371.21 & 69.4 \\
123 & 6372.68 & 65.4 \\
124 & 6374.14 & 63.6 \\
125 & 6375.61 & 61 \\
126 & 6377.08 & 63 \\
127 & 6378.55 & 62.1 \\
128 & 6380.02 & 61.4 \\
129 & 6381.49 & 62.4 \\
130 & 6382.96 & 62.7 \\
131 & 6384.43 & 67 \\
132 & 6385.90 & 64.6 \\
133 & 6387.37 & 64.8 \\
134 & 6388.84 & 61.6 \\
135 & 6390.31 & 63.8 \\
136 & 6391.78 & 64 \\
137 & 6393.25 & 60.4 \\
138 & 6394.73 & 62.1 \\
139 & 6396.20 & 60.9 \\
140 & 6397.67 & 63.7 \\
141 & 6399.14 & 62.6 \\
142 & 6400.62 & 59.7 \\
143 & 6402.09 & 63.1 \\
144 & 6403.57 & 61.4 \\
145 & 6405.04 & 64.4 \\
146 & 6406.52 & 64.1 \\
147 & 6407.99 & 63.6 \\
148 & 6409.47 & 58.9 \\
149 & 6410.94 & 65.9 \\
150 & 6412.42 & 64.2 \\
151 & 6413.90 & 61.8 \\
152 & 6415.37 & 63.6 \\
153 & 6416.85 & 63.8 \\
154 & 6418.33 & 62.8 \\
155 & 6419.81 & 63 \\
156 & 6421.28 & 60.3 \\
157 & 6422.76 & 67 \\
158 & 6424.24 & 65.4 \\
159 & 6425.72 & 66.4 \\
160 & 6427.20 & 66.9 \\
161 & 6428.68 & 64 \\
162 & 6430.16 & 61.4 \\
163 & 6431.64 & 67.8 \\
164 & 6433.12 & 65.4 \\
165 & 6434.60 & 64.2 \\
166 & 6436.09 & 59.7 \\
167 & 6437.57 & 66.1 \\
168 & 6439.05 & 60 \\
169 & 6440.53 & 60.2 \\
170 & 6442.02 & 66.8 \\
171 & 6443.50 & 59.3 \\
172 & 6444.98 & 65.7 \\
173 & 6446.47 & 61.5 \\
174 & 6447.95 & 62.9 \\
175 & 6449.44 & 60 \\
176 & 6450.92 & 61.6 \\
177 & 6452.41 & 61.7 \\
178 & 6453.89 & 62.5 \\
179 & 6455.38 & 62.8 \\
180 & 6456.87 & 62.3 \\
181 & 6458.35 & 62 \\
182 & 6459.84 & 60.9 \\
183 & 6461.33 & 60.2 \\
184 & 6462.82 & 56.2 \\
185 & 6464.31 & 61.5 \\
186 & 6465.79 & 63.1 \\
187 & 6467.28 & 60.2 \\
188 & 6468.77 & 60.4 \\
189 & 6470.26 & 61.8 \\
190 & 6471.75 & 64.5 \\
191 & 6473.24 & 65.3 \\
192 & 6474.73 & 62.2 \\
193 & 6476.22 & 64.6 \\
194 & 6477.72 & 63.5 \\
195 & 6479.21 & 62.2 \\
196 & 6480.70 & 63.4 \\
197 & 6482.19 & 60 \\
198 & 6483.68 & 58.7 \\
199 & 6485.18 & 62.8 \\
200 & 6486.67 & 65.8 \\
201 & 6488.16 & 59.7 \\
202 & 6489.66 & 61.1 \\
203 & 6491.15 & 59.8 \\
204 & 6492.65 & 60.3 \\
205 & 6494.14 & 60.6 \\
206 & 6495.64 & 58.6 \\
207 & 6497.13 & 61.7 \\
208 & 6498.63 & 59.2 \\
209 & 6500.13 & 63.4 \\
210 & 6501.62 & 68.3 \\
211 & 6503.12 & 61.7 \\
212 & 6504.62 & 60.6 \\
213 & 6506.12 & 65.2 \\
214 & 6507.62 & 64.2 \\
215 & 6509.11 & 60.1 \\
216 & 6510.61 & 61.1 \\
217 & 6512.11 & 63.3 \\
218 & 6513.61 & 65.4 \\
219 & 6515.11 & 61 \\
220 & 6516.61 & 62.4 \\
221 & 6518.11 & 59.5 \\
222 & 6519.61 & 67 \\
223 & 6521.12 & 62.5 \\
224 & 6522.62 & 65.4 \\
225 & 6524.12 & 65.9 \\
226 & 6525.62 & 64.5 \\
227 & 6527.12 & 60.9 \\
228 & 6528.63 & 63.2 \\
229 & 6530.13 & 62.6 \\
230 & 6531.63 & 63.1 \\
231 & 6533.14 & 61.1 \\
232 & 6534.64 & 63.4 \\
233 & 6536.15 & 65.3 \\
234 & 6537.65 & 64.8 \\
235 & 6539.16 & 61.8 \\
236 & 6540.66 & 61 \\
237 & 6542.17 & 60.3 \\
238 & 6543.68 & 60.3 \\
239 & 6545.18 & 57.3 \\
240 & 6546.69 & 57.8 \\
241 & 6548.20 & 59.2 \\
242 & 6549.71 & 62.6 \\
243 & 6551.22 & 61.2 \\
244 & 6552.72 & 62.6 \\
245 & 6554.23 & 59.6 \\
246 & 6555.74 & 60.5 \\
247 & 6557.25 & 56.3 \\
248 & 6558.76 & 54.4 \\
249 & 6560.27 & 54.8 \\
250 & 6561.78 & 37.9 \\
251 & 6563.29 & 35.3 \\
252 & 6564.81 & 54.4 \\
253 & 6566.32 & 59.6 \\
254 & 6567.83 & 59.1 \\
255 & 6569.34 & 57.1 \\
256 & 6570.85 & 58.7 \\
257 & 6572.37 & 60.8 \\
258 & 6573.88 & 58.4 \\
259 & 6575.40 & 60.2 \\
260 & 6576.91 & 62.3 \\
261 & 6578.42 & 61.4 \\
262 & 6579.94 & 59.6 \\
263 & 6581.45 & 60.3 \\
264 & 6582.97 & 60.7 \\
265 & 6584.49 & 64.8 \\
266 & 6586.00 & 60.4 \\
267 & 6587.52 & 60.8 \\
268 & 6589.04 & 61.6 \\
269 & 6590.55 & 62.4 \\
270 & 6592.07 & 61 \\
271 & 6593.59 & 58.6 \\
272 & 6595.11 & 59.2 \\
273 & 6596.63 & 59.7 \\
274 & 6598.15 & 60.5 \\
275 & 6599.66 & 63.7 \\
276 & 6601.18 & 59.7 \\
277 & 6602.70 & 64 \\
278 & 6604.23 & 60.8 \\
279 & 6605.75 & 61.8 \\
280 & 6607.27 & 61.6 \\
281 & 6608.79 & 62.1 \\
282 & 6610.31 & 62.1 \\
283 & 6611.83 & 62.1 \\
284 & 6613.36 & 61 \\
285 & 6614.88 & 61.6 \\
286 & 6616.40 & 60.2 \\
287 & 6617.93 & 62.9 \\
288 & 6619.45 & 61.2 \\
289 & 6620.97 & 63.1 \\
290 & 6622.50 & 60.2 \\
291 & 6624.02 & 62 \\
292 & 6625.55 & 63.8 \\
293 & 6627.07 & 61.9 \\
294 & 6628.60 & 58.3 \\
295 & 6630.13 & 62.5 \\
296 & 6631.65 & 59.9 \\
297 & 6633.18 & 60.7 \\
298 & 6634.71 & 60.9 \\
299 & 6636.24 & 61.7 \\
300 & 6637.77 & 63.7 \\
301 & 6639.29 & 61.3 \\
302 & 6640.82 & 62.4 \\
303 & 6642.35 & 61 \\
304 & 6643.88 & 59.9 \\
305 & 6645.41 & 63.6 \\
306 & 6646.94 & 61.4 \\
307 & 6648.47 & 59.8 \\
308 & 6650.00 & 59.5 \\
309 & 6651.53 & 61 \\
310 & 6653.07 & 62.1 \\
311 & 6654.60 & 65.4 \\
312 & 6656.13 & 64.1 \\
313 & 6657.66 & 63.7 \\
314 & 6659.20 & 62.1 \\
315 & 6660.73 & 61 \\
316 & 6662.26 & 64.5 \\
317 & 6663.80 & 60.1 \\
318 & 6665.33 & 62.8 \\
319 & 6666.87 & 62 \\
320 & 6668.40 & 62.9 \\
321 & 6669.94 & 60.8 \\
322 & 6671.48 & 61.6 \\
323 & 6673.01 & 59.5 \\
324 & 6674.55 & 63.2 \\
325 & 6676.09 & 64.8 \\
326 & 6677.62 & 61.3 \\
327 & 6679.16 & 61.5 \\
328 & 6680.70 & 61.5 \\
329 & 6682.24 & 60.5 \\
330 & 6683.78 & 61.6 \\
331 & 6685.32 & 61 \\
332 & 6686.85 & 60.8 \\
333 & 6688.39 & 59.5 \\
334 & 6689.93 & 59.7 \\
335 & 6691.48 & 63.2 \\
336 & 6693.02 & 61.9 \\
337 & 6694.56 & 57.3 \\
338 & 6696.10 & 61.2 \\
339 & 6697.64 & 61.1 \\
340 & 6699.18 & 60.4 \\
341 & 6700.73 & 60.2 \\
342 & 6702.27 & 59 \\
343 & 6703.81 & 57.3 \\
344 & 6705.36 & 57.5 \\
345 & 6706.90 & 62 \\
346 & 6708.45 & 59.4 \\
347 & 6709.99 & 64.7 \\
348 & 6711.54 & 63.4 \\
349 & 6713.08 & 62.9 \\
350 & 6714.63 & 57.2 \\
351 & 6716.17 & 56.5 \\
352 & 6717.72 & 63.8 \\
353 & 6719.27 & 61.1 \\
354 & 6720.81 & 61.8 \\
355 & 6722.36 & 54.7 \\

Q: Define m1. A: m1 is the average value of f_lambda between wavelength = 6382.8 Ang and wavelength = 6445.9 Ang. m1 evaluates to 63.4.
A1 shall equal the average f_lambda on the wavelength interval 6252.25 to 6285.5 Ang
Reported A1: 63.2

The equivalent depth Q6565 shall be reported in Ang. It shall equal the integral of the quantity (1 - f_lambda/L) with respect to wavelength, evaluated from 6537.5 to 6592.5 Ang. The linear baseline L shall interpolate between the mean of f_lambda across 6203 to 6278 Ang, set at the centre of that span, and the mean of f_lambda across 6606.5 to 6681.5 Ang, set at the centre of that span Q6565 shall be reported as 3.3 Ang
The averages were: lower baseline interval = 64.4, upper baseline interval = 61.8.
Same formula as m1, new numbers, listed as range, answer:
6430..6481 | 62.4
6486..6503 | 61.7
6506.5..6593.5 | 60.2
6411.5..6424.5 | 63.5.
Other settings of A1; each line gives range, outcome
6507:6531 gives 63.1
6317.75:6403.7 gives 63.4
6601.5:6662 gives 61.8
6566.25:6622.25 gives 61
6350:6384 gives 63.3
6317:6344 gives 63.4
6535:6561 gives 60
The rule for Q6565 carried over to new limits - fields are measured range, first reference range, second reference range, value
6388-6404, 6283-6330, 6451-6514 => 0.21 Ang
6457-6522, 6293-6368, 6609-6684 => 0.74 Ang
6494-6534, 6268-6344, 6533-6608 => -1.56 Ang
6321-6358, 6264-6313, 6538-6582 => -0.31 Ang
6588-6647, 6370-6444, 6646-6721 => 0.32 Ang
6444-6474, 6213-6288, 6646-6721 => 0.40 Ang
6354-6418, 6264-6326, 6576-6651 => 0.18 Ang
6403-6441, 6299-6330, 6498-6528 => -0.16 Ang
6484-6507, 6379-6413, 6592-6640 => 0.13 Ang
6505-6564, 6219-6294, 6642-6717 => 1.68 Ang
